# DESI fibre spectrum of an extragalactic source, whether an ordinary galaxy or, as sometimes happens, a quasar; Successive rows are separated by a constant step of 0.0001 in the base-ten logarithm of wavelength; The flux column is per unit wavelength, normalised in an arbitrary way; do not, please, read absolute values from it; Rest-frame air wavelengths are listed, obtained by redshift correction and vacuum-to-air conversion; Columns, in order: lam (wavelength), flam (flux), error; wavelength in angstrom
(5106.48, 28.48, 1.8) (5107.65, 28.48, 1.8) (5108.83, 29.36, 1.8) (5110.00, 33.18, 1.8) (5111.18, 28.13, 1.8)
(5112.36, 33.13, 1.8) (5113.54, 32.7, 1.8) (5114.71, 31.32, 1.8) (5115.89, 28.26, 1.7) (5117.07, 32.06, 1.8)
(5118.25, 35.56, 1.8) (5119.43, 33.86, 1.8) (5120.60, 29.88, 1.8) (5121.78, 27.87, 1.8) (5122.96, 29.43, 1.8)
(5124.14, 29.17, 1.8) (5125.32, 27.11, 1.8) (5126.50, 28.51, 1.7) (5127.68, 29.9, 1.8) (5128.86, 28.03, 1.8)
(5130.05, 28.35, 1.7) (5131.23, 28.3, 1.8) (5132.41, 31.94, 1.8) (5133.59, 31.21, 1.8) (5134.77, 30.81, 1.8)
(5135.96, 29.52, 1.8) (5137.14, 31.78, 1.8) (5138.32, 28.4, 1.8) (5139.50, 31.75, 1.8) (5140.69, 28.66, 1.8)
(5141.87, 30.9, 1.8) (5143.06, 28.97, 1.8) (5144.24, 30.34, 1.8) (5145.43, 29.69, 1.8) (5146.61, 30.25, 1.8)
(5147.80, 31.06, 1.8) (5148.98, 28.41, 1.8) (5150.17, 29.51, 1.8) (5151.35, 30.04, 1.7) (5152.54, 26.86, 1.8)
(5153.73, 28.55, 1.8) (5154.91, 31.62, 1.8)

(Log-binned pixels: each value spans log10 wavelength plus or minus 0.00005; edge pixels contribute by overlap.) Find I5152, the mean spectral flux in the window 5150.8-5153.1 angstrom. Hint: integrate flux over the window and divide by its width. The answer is 28.4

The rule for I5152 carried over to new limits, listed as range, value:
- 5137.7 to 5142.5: 29.9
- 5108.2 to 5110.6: 31.2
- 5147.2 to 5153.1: 29.2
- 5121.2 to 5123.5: 28.6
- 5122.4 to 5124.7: 29.3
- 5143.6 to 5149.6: 29.9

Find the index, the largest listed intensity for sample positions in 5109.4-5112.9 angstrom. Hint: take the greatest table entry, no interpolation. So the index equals 33.18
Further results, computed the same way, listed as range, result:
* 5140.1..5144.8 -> 30.9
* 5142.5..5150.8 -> 31.06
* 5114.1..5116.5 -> 31.32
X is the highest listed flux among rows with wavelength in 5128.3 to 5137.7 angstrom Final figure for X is 31.94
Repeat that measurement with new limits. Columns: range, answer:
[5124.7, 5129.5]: 29.9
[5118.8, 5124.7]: 33.86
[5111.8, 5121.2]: 35.56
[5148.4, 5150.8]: 29.51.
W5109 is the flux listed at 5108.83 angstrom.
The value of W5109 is 29.36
